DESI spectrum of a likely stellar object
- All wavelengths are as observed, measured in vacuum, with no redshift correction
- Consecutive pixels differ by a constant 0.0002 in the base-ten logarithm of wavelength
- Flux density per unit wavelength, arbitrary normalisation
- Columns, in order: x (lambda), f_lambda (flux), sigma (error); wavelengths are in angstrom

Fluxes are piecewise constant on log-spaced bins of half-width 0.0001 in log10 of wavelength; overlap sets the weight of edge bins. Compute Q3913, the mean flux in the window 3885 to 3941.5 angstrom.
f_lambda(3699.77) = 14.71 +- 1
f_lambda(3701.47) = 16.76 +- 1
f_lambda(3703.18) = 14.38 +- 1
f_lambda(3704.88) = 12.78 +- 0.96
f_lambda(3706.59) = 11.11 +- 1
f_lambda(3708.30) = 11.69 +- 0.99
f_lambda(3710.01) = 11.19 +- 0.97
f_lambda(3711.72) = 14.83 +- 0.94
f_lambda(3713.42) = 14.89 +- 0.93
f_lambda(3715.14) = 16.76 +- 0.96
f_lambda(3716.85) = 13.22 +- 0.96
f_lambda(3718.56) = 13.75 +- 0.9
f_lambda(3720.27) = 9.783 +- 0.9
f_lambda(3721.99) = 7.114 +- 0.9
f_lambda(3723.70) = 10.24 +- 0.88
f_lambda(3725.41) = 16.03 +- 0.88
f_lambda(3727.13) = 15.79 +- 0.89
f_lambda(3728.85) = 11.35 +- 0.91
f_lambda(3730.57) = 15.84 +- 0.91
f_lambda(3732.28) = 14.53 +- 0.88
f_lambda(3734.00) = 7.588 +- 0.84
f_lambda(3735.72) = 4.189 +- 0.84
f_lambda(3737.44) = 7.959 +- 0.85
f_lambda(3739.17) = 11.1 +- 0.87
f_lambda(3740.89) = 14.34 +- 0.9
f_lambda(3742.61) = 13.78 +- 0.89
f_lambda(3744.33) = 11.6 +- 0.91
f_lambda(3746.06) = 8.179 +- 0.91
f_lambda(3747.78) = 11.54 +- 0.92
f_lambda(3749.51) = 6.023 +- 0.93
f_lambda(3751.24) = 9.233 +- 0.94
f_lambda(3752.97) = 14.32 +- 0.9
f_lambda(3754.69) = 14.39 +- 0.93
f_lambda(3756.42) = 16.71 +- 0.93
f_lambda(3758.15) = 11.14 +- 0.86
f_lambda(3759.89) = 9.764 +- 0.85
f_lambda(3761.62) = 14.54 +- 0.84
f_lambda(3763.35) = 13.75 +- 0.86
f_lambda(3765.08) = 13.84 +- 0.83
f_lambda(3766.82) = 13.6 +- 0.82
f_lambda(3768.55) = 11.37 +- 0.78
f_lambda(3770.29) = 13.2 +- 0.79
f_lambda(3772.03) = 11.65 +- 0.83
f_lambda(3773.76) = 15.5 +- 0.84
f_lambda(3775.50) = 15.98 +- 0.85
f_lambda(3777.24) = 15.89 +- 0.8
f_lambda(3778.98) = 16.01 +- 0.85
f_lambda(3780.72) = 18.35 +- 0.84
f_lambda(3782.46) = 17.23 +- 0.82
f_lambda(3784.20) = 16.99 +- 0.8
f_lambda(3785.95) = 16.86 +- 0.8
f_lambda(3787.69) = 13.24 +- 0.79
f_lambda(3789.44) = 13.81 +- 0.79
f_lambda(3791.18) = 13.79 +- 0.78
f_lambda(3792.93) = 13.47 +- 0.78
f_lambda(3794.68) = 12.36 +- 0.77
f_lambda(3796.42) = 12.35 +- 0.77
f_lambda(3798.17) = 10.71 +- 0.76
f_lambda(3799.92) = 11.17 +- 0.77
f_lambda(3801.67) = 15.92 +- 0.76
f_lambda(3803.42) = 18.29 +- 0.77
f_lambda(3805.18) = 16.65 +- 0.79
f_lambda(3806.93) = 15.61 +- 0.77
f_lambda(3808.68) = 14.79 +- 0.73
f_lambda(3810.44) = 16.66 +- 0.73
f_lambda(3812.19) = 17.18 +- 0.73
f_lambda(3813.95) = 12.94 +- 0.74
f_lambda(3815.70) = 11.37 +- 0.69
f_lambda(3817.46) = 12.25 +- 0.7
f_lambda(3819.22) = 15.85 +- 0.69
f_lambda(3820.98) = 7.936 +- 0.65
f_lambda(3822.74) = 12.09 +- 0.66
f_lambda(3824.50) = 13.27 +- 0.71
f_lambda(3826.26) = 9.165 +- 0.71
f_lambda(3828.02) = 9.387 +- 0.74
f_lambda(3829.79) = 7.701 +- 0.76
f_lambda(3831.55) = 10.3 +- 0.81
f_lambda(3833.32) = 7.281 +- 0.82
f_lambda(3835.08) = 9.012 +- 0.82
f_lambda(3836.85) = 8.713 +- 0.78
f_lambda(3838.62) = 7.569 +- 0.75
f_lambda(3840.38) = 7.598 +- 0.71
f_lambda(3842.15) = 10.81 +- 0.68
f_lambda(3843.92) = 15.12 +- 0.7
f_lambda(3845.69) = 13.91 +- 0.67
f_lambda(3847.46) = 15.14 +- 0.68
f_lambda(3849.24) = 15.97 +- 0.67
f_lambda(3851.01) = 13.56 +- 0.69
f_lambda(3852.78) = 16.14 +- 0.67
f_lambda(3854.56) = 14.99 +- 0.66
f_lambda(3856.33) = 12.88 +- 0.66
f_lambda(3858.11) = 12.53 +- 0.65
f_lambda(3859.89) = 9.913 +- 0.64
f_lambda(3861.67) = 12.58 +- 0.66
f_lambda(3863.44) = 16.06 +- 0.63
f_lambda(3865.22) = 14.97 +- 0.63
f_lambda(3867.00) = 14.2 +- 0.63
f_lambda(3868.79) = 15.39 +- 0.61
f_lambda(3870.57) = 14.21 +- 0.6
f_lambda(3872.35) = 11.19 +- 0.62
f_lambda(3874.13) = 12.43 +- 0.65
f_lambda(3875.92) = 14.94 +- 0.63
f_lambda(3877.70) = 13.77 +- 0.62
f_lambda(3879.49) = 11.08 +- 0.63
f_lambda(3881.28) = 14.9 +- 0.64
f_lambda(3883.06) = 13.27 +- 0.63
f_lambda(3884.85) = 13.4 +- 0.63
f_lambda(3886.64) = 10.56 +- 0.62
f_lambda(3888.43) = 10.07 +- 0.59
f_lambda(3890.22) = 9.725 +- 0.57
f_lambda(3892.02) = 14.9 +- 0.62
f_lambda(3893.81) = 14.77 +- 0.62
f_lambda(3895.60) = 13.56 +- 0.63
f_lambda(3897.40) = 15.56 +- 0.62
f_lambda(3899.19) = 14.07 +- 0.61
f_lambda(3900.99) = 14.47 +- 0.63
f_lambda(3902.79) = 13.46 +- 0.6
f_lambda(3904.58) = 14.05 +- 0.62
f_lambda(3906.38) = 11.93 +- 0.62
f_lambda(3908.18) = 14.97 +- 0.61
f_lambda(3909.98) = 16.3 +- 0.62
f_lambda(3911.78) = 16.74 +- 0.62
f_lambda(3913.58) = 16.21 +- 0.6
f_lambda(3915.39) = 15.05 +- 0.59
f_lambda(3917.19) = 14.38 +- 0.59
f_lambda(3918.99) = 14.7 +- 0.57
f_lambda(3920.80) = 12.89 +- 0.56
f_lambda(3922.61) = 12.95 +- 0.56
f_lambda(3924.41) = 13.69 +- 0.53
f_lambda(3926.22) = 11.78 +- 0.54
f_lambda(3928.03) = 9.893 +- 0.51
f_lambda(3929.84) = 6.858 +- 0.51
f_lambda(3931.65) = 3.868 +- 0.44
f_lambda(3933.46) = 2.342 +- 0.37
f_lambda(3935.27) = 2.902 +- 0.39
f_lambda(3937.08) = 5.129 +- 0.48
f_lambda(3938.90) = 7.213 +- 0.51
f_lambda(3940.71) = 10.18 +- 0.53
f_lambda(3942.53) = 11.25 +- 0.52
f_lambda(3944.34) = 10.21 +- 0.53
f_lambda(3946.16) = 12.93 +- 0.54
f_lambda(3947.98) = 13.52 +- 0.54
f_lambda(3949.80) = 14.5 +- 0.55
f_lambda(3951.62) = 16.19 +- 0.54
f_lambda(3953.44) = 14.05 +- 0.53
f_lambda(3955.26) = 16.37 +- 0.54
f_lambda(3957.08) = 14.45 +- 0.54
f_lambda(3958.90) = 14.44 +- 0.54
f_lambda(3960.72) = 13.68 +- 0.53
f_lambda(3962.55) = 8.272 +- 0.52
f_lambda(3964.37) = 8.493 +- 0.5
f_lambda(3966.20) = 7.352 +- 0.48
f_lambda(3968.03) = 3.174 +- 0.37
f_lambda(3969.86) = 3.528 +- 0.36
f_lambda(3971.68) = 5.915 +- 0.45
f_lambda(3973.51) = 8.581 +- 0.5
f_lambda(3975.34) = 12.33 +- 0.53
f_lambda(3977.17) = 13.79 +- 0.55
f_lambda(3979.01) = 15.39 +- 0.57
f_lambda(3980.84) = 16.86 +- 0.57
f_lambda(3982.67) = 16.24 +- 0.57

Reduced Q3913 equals 11.8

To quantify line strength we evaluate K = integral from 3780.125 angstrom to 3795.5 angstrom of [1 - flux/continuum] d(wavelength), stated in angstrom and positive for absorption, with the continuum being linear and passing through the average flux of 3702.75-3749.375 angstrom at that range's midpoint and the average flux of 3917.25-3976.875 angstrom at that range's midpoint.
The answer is -4.8 angstrom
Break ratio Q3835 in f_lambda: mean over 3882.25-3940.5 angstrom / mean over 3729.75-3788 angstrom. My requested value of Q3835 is 0.9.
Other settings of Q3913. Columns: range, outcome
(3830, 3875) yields 12.4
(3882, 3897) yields 12.7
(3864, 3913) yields 13.7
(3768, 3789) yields 15.2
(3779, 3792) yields 15.8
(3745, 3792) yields 13.6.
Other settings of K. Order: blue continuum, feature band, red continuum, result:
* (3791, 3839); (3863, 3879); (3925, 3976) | -3.99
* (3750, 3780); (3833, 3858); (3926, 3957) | -0.58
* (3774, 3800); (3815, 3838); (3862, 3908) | 6.34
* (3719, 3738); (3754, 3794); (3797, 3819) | -4.21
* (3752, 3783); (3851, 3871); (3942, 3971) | -1.79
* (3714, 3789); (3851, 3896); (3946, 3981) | -4.34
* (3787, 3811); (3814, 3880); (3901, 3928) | 8.96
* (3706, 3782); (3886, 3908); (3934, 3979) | -4.35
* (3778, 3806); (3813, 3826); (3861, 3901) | 2.06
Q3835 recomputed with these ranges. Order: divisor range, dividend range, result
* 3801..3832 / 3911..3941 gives 0.79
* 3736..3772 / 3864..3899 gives 1.12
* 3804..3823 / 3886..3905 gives 0.94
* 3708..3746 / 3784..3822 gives 1.16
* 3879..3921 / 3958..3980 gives 0.69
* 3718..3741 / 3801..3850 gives 1.10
